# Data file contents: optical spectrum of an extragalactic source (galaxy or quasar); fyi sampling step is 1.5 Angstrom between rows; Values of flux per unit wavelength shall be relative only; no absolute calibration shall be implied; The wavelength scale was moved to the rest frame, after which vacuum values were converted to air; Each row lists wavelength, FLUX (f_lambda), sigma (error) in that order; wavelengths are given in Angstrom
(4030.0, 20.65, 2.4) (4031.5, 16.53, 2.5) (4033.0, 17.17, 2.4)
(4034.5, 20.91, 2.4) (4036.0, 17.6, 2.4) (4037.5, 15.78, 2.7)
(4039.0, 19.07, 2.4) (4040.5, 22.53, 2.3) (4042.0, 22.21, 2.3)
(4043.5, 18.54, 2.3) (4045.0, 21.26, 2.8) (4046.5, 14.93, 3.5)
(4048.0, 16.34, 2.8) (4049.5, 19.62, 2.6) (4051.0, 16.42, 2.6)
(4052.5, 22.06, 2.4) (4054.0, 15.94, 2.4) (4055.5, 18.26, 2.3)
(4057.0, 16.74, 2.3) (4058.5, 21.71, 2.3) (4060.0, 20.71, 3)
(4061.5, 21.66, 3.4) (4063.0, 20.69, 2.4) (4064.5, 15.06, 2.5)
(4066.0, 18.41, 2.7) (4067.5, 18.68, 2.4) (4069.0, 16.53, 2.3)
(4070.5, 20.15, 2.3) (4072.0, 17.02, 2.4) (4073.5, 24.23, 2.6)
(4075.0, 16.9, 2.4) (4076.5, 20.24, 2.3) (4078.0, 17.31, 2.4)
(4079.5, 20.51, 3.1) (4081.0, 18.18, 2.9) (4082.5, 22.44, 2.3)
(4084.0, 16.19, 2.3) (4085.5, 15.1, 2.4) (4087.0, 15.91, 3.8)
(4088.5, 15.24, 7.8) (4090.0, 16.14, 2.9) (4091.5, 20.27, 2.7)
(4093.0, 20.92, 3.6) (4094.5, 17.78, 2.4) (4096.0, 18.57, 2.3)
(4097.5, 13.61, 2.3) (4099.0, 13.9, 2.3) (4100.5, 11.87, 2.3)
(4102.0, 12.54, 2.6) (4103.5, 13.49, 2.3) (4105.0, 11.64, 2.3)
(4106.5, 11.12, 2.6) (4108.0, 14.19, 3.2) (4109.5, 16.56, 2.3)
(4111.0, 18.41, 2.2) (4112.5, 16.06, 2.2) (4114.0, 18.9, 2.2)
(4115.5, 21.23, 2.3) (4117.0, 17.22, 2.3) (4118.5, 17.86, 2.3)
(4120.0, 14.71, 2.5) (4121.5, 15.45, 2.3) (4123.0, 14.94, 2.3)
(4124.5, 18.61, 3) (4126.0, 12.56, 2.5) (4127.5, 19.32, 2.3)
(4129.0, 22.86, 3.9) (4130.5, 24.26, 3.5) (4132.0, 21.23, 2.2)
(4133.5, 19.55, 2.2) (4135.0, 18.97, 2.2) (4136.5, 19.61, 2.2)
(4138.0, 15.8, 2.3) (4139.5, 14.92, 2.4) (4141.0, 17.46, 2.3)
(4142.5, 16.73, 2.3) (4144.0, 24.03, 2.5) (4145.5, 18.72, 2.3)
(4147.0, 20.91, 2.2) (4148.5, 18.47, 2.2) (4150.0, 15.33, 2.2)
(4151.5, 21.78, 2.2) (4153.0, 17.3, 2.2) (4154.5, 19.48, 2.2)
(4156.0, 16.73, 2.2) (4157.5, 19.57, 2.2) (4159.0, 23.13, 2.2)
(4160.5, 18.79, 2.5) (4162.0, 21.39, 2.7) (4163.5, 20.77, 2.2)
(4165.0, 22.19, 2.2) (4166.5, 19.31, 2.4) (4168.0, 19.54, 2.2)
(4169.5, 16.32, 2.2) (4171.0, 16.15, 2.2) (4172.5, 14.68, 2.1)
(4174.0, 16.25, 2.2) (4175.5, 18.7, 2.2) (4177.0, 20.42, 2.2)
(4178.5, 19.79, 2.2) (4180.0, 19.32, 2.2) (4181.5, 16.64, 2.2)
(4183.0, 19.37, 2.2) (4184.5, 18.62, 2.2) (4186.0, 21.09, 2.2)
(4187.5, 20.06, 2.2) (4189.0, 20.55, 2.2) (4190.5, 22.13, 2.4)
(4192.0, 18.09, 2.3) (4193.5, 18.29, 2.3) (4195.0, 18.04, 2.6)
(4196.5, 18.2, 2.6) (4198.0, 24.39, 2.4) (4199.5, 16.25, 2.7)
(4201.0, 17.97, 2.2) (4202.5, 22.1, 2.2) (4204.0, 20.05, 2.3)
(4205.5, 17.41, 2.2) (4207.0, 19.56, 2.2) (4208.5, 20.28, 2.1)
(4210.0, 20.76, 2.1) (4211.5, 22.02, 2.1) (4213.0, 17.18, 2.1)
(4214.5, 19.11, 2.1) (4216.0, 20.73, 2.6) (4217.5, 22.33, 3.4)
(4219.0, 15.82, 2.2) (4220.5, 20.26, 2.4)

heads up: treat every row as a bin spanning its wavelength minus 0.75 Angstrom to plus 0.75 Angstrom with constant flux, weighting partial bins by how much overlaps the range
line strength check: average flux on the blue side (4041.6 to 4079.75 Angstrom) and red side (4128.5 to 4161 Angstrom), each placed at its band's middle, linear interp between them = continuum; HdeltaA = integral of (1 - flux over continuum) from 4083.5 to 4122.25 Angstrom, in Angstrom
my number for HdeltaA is 6.38 Angstrom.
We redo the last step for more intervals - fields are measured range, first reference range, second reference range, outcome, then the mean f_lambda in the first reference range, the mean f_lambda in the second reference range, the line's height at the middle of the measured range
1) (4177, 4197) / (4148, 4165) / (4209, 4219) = 0.5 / 19.5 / 20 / 19.8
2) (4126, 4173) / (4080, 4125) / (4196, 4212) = -3.1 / 16.3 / 19.9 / 18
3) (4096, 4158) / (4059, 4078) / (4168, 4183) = 3.7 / 19.1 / 17.8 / 18.4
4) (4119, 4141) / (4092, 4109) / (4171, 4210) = -2.6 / 14.6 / 19.1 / 16.1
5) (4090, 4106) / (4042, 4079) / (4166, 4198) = 2.9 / 18.8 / 18.8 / 18.8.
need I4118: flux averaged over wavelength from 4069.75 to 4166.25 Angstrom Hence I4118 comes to 17.9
